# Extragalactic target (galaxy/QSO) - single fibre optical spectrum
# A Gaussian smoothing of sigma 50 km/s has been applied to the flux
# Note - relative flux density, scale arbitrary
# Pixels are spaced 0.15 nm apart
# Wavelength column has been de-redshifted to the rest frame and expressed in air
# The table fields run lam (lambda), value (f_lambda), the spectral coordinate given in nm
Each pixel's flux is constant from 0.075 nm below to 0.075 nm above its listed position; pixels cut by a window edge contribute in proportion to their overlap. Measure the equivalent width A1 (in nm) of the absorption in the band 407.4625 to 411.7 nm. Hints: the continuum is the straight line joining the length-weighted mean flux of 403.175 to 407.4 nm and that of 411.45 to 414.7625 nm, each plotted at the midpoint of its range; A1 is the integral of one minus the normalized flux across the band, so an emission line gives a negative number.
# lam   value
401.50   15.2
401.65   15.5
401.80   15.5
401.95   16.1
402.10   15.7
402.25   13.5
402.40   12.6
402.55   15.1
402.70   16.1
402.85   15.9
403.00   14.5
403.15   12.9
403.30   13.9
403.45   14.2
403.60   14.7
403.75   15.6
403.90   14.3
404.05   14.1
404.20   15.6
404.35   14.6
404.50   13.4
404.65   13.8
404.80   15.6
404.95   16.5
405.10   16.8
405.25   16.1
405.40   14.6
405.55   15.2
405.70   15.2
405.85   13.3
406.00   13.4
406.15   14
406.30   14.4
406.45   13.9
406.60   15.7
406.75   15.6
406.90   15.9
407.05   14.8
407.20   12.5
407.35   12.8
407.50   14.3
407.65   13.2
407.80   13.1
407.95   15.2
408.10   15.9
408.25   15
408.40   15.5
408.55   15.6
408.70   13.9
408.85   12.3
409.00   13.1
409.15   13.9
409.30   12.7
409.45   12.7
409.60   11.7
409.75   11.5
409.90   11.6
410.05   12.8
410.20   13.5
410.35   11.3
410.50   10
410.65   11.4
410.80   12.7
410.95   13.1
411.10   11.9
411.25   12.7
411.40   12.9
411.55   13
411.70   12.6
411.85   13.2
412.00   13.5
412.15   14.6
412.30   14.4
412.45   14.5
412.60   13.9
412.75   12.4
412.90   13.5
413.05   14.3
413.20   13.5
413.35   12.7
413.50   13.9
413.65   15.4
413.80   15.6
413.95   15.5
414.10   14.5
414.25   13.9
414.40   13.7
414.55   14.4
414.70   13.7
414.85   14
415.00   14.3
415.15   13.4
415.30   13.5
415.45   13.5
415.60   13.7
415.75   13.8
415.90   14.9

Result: 0.35 nm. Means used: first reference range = 14.7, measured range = 13.1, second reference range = 13.9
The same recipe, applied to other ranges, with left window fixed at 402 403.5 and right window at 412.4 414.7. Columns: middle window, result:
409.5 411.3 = 0.28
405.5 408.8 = -0.03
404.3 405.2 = -0.05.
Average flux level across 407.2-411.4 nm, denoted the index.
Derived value 13.1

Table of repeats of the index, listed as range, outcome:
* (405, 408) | 14.5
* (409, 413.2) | 12.8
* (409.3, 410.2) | 12.2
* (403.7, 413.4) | 13.8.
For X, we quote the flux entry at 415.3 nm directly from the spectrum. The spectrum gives 13.5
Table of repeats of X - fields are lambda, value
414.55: 14.4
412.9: 13.5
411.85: 13.2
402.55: 15.1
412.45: 14.5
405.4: 14.6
